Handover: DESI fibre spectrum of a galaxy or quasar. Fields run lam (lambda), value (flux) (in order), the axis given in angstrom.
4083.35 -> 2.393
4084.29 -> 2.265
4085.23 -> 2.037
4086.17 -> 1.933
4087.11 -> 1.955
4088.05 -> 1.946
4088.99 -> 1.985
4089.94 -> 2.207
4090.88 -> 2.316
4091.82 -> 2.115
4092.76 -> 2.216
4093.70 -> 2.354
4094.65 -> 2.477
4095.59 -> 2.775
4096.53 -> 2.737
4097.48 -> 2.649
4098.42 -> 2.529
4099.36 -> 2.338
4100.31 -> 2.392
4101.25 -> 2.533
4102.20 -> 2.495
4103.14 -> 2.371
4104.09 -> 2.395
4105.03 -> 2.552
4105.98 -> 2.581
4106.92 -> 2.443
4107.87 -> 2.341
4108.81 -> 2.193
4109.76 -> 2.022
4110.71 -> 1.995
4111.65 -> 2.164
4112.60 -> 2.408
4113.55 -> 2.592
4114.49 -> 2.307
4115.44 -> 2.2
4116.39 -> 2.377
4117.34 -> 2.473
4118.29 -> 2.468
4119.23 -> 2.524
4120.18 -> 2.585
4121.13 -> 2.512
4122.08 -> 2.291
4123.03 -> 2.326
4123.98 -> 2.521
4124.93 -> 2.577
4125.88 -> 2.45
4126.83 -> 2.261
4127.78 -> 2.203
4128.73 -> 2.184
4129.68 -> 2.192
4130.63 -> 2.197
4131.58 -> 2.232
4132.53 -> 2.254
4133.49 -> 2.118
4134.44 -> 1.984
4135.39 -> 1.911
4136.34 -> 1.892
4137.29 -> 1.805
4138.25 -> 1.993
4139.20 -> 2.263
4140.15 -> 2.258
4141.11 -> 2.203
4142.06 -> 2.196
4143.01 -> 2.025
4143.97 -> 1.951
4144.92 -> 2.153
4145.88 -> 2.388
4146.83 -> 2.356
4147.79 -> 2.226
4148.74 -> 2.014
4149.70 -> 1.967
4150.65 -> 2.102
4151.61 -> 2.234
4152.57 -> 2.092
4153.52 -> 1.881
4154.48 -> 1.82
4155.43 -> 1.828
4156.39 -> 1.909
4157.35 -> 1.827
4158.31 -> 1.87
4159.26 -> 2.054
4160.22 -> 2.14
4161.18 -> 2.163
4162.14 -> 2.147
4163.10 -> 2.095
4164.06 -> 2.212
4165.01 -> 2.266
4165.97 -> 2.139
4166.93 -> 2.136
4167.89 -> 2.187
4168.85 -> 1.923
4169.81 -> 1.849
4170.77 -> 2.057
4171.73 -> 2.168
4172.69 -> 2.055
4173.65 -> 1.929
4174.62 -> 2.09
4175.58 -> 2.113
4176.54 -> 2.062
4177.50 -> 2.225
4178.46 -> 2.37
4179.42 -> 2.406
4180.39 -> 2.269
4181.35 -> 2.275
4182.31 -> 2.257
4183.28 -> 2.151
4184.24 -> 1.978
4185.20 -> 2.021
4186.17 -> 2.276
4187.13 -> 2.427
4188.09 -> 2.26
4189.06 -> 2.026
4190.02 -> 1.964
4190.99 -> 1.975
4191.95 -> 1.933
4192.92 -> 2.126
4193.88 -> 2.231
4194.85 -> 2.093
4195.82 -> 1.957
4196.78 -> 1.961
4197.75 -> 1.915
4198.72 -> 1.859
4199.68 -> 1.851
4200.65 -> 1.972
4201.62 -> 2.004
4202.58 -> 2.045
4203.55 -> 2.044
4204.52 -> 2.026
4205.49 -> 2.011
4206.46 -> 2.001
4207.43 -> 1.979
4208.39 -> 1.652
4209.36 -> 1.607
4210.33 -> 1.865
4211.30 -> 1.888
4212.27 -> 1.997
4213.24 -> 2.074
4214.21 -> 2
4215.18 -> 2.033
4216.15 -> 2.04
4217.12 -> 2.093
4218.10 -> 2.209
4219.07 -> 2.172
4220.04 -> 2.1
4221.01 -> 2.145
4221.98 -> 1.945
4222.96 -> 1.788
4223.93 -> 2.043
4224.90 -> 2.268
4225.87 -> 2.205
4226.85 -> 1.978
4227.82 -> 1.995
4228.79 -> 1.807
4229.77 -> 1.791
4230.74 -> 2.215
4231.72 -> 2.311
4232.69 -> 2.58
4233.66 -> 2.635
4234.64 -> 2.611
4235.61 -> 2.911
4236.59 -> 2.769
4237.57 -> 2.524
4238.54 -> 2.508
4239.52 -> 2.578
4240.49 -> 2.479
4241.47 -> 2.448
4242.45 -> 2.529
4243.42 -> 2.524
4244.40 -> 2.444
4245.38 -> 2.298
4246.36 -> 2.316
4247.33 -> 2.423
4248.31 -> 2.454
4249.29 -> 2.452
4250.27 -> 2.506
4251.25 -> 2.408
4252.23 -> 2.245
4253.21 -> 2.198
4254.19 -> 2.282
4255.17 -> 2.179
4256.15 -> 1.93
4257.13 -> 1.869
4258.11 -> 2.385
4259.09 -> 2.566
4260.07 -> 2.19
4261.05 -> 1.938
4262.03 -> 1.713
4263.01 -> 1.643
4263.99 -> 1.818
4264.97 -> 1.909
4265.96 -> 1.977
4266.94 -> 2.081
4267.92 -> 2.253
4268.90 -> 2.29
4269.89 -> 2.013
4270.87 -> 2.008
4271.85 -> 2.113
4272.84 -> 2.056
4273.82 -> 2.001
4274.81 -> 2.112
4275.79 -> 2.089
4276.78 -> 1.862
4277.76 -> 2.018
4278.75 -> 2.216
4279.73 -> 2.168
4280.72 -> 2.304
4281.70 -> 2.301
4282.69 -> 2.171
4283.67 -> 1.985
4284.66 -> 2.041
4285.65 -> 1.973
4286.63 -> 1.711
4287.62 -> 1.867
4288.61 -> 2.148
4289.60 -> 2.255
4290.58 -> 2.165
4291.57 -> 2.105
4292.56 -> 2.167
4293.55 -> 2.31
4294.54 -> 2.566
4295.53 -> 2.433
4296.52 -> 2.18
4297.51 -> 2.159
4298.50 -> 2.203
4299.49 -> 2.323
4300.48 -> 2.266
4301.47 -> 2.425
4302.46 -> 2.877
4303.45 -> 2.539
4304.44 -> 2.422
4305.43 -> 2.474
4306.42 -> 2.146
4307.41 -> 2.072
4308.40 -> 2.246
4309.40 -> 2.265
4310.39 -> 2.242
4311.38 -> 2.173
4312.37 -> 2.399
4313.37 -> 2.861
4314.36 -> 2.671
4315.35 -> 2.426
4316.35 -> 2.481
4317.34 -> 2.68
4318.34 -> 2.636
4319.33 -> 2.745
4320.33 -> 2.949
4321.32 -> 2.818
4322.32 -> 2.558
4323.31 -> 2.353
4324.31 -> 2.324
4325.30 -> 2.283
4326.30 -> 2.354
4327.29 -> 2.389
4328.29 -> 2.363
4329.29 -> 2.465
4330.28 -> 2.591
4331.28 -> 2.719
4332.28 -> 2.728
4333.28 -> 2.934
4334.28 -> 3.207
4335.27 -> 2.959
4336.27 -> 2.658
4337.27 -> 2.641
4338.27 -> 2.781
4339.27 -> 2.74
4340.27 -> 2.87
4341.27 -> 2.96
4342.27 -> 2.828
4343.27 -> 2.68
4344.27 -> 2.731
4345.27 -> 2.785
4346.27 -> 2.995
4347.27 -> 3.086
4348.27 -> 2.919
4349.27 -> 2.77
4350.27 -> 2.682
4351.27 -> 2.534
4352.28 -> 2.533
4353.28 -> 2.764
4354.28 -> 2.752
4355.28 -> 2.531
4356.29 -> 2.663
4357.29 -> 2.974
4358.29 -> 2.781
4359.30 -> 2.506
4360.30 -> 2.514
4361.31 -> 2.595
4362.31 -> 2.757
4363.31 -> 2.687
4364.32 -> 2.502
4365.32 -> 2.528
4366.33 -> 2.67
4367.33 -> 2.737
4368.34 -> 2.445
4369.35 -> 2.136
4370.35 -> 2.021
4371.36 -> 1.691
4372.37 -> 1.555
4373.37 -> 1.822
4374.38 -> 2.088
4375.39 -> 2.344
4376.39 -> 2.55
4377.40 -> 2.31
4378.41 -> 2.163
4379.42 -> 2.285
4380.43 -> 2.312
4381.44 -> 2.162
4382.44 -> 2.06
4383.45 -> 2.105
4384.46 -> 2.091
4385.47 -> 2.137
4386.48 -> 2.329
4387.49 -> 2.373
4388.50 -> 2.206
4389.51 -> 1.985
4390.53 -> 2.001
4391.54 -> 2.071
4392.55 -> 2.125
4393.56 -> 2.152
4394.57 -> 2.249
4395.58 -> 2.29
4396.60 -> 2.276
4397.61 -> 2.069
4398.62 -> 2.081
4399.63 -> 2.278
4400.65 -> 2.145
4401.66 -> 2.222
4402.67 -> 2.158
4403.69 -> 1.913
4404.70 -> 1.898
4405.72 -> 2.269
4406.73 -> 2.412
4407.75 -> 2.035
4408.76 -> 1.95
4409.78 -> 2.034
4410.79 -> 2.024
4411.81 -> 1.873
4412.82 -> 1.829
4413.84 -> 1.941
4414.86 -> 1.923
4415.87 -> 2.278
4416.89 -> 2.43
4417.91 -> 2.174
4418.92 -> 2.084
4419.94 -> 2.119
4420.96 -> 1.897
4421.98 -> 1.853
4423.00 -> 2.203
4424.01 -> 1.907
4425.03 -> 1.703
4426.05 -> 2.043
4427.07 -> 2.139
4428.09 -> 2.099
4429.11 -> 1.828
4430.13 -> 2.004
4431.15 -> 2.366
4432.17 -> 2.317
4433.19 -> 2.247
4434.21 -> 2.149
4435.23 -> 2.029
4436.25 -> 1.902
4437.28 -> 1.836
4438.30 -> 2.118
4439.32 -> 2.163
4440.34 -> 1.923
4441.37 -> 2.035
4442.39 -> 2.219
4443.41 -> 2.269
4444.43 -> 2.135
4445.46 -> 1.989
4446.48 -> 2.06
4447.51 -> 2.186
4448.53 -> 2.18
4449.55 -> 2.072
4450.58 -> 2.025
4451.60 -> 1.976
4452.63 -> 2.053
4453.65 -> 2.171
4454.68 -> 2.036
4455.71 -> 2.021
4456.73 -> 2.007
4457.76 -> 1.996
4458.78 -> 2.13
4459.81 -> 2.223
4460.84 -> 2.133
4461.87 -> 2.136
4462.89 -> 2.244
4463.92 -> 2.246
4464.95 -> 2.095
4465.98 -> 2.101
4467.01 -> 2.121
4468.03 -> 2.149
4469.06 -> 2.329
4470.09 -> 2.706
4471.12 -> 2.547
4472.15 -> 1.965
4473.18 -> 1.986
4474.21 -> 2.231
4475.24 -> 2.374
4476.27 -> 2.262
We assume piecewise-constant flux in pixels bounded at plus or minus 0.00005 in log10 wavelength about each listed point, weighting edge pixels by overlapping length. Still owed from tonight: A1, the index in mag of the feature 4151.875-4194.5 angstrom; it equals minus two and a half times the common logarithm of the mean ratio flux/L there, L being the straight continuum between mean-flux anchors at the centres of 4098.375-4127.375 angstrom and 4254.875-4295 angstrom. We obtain 0.09 mag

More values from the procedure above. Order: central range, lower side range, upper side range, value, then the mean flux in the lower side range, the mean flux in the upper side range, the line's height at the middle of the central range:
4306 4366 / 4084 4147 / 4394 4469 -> -0.22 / 2.28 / 2.09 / 2.15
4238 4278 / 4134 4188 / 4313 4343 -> 0.11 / 2.1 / 2.67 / 2.43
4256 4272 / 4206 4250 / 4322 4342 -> 0.16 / 2.22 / 2.65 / 2.37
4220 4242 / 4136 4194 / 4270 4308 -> -0.07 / 2.1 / 2.19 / 2.15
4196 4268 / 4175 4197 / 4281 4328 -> 0.04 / 2.15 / 2.34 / 2.22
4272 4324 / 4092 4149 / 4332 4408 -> 0.04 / 2.31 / 2.43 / 2.39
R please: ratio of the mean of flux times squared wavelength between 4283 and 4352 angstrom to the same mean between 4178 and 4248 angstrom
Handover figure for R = 1.21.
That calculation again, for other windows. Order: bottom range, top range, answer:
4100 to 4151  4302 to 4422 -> 1.18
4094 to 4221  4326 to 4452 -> 1.19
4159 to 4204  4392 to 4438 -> 1.11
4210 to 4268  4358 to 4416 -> 1.07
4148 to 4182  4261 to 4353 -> 1.23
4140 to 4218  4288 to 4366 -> 1.33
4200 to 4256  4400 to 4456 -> 1.03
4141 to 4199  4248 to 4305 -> 1.09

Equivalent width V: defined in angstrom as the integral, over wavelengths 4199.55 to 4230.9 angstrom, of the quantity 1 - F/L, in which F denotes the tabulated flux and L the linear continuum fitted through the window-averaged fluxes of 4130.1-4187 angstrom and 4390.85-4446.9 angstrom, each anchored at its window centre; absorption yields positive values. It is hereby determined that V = 1.6 angstrom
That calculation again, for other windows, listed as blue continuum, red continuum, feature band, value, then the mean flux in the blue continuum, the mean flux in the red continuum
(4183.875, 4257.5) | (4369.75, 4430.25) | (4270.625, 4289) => 0.68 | 2.16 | 2.09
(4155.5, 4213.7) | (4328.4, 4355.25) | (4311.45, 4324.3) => 0.28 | 2.05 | 2.77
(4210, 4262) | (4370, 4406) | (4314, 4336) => -4.46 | 2.24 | 2.13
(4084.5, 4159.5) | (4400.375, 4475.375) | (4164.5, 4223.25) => 3.91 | 2.23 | 2.1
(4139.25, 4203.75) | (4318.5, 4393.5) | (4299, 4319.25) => -0.34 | 2.09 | 2.5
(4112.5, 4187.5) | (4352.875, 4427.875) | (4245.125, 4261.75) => -0.56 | 2.17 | 2.22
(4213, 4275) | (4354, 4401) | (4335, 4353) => -4.02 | 2.21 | 2.3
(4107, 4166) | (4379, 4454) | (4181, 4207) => 1.29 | 2.18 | 2.1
